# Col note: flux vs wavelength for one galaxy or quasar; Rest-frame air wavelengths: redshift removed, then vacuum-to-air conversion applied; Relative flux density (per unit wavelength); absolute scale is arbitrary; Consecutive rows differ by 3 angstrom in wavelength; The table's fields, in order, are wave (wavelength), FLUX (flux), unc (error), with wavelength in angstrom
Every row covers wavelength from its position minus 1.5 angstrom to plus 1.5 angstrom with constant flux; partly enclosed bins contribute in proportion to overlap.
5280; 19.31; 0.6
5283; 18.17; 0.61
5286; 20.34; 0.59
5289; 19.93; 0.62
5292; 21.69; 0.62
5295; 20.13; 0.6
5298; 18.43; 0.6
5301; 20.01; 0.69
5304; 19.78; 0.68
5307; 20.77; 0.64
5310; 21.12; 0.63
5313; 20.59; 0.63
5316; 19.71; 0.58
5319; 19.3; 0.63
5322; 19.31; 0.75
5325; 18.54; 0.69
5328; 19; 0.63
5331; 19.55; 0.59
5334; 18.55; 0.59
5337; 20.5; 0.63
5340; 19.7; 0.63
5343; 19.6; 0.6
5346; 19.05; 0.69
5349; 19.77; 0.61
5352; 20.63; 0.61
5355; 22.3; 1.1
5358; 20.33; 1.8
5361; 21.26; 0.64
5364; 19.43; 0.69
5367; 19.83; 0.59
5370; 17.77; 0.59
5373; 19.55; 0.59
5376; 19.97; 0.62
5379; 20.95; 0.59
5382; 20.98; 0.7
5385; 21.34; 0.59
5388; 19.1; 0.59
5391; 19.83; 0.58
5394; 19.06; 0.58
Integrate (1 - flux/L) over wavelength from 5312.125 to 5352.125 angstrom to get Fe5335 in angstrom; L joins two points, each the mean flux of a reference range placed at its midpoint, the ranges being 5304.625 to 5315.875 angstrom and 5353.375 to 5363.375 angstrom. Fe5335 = 2.6 angstrom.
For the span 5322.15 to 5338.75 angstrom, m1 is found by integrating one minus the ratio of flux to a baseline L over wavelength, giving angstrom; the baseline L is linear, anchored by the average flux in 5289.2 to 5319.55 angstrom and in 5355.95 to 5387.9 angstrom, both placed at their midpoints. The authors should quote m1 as 0.8 angstrom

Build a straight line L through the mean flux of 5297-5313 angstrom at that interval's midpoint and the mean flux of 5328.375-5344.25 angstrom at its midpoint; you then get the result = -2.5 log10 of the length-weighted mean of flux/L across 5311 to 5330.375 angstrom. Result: 0.02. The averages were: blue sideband 20.1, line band 19.5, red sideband 19.5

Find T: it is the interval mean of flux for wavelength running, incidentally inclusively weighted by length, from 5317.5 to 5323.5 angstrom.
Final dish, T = 19.3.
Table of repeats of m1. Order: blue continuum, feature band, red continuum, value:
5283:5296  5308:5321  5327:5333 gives -0.35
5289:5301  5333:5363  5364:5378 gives -0.95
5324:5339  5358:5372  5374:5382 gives 0.34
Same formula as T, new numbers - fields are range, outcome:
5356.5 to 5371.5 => 19.7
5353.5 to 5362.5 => 21.3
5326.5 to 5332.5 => 19.3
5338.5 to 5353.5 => 19.8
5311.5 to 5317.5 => 20.2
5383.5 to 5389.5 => 20.2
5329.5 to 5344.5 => 19.6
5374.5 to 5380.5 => 20.5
